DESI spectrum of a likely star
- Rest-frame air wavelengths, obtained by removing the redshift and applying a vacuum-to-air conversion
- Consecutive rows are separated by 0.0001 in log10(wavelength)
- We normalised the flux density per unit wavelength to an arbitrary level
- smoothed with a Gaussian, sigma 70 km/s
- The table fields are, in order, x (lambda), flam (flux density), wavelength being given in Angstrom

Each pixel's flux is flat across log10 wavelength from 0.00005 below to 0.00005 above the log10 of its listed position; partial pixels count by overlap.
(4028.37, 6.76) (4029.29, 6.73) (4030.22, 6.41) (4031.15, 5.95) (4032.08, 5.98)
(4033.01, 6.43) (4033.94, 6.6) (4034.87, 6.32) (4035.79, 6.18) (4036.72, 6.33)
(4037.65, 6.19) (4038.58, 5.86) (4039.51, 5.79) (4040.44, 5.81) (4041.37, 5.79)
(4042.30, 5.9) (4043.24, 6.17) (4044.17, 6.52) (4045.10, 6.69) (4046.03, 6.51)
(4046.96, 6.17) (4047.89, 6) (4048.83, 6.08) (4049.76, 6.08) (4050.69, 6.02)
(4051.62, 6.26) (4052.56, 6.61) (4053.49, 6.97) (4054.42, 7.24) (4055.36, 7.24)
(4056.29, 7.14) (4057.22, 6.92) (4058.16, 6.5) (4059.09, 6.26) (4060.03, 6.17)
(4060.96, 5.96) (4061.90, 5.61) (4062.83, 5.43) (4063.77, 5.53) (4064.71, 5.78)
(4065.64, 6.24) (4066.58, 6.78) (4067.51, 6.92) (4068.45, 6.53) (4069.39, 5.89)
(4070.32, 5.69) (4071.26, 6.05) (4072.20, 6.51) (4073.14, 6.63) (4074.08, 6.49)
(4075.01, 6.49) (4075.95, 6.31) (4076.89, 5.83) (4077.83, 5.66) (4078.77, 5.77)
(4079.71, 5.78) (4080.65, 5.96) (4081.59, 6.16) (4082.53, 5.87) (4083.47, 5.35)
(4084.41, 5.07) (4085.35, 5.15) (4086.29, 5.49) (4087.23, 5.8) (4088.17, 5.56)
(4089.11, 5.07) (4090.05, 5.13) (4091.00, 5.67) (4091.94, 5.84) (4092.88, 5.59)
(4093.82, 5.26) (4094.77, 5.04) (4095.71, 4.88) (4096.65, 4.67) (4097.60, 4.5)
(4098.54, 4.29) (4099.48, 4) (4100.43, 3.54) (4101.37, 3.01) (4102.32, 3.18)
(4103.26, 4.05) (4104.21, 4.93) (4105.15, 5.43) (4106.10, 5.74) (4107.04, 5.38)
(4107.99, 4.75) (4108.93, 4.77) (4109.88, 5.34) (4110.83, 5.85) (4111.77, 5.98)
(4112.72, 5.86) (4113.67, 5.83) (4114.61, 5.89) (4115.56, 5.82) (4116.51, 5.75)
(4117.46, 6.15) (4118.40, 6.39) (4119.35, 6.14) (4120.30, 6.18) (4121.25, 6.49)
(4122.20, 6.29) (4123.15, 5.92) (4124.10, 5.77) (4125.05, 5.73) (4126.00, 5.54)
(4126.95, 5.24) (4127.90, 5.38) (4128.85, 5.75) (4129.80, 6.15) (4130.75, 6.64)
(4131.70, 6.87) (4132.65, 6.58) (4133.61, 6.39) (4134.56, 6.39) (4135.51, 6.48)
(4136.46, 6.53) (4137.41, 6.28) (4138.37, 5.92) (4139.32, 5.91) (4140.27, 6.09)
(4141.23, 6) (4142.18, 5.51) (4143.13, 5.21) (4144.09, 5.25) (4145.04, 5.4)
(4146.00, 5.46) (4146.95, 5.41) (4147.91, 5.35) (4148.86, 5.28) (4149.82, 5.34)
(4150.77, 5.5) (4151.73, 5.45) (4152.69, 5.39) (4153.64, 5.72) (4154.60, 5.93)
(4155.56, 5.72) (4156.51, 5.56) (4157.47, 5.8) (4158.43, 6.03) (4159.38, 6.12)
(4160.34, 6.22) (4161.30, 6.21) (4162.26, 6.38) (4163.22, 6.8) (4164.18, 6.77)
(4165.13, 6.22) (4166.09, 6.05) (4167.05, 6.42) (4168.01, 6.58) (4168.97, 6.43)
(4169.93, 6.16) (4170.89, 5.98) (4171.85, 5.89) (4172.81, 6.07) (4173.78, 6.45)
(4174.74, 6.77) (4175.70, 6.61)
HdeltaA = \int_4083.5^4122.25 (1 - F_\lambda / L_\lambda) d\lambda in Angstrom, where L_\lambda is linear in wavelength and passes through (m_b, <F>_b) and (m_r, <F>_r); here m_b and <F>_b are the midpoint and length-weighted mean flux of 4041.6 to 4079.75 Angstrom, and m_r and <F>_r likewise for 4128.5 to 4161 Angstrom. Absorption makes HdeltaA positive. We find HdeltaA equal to 5.2 Angstrom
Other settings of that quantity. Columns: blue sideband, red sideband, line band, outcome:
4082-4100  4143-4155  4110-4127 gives -2.06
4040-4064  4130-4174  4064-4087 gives 0.81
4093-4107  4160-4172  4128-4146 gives -1.69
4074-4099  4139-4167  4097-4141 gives 0.48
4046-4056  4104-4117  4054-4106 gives 3.56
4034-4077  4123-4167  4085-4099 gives 2.13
